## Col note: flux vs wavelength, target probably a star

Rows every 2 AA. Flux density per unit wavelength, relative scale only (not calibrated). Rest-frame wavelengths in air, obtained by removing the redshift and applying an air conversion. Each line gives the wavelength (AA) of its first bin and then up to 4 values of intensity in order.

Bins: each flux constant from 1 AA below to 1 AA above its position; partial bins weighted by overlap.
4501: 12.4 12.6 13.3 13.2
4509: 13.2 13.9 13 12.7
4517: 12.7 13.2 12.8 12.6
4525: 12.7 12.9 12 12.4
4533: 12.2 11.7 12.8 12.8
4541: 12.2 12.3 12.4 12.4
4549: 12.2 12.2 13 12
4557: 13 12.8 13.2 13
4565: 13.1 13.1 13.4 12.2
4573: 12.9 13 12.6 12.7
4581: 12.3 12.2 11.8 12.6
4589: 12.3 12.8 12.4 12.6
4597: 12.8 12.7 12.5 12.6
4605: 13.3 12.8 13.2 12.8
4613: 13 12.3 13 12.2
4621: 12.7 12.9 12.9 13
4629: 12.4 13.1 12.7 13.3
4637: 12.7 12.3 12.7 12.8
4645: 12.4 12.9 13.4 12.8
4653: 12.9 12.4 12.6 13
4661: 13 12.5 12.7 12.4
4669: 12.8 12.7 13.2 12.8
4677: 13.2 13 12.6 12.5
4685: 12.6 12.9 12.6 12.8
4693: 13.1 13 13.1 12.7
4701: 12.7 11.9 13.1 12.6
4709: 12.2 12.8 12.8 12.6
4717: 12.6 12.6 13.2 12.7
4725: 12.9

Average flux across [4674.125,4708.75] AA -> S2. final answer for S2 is 12.8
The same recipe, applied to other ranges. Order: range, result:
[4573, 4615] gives 12.6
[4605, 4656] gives 12.8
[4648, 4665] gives 12.8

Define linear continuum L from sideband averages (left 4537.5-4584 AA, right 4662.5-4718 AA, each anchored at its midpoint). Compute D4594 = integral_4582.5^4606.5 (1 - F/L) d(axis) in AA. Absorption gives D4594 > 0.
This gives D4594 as 0.2 AA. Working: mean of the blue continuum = 12.7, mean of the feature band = 12.6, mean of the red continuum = 12.7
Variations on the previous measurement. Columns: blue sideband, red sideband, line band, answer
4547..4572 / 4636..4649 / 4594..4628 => -0.2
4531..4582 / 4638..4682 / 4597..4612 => -0.2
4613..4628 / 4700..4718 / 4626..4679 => -0.5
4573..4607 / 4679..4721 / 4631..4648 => -0.1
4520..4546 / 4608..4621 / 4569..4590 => 0.2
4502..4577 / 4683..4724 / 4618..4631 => 0.0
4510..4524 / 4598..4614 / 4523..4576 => 1.3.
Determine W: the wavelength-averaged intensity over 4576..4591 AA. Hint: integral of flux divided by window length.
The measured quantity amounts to 12.4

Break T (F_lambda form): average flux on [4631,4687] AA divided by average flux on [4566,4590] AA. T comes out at 1.0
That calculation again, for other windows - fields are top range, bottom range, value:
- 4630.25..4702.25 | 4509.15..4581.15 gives 1.01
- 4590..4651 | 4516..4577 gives 1.01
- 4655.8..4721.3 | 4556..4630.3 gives 1.00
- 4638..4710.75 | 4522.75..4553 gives 1.03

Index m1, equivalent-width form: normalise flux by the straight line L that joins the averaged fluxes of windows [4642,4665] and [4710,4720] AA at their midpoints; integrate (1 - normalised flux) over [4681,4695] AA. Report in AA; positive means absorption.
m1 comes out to 0.0 AA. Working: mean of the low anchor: 12.8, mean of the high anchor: 12.7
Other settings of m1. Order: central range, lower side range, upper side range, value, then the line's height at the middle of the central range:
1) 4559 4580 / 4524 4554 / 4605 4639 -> -0.6 AA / 12.6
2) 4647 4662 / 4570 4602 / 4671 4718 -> -0.2 AA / 12.7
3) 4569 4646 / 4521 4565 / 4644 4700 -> -0.1 AA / 12.7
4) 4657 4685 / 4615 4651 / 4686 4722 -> -0.1 AA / 12.8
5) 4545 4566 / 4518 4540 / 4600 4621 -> -0.1 AA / 12.6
